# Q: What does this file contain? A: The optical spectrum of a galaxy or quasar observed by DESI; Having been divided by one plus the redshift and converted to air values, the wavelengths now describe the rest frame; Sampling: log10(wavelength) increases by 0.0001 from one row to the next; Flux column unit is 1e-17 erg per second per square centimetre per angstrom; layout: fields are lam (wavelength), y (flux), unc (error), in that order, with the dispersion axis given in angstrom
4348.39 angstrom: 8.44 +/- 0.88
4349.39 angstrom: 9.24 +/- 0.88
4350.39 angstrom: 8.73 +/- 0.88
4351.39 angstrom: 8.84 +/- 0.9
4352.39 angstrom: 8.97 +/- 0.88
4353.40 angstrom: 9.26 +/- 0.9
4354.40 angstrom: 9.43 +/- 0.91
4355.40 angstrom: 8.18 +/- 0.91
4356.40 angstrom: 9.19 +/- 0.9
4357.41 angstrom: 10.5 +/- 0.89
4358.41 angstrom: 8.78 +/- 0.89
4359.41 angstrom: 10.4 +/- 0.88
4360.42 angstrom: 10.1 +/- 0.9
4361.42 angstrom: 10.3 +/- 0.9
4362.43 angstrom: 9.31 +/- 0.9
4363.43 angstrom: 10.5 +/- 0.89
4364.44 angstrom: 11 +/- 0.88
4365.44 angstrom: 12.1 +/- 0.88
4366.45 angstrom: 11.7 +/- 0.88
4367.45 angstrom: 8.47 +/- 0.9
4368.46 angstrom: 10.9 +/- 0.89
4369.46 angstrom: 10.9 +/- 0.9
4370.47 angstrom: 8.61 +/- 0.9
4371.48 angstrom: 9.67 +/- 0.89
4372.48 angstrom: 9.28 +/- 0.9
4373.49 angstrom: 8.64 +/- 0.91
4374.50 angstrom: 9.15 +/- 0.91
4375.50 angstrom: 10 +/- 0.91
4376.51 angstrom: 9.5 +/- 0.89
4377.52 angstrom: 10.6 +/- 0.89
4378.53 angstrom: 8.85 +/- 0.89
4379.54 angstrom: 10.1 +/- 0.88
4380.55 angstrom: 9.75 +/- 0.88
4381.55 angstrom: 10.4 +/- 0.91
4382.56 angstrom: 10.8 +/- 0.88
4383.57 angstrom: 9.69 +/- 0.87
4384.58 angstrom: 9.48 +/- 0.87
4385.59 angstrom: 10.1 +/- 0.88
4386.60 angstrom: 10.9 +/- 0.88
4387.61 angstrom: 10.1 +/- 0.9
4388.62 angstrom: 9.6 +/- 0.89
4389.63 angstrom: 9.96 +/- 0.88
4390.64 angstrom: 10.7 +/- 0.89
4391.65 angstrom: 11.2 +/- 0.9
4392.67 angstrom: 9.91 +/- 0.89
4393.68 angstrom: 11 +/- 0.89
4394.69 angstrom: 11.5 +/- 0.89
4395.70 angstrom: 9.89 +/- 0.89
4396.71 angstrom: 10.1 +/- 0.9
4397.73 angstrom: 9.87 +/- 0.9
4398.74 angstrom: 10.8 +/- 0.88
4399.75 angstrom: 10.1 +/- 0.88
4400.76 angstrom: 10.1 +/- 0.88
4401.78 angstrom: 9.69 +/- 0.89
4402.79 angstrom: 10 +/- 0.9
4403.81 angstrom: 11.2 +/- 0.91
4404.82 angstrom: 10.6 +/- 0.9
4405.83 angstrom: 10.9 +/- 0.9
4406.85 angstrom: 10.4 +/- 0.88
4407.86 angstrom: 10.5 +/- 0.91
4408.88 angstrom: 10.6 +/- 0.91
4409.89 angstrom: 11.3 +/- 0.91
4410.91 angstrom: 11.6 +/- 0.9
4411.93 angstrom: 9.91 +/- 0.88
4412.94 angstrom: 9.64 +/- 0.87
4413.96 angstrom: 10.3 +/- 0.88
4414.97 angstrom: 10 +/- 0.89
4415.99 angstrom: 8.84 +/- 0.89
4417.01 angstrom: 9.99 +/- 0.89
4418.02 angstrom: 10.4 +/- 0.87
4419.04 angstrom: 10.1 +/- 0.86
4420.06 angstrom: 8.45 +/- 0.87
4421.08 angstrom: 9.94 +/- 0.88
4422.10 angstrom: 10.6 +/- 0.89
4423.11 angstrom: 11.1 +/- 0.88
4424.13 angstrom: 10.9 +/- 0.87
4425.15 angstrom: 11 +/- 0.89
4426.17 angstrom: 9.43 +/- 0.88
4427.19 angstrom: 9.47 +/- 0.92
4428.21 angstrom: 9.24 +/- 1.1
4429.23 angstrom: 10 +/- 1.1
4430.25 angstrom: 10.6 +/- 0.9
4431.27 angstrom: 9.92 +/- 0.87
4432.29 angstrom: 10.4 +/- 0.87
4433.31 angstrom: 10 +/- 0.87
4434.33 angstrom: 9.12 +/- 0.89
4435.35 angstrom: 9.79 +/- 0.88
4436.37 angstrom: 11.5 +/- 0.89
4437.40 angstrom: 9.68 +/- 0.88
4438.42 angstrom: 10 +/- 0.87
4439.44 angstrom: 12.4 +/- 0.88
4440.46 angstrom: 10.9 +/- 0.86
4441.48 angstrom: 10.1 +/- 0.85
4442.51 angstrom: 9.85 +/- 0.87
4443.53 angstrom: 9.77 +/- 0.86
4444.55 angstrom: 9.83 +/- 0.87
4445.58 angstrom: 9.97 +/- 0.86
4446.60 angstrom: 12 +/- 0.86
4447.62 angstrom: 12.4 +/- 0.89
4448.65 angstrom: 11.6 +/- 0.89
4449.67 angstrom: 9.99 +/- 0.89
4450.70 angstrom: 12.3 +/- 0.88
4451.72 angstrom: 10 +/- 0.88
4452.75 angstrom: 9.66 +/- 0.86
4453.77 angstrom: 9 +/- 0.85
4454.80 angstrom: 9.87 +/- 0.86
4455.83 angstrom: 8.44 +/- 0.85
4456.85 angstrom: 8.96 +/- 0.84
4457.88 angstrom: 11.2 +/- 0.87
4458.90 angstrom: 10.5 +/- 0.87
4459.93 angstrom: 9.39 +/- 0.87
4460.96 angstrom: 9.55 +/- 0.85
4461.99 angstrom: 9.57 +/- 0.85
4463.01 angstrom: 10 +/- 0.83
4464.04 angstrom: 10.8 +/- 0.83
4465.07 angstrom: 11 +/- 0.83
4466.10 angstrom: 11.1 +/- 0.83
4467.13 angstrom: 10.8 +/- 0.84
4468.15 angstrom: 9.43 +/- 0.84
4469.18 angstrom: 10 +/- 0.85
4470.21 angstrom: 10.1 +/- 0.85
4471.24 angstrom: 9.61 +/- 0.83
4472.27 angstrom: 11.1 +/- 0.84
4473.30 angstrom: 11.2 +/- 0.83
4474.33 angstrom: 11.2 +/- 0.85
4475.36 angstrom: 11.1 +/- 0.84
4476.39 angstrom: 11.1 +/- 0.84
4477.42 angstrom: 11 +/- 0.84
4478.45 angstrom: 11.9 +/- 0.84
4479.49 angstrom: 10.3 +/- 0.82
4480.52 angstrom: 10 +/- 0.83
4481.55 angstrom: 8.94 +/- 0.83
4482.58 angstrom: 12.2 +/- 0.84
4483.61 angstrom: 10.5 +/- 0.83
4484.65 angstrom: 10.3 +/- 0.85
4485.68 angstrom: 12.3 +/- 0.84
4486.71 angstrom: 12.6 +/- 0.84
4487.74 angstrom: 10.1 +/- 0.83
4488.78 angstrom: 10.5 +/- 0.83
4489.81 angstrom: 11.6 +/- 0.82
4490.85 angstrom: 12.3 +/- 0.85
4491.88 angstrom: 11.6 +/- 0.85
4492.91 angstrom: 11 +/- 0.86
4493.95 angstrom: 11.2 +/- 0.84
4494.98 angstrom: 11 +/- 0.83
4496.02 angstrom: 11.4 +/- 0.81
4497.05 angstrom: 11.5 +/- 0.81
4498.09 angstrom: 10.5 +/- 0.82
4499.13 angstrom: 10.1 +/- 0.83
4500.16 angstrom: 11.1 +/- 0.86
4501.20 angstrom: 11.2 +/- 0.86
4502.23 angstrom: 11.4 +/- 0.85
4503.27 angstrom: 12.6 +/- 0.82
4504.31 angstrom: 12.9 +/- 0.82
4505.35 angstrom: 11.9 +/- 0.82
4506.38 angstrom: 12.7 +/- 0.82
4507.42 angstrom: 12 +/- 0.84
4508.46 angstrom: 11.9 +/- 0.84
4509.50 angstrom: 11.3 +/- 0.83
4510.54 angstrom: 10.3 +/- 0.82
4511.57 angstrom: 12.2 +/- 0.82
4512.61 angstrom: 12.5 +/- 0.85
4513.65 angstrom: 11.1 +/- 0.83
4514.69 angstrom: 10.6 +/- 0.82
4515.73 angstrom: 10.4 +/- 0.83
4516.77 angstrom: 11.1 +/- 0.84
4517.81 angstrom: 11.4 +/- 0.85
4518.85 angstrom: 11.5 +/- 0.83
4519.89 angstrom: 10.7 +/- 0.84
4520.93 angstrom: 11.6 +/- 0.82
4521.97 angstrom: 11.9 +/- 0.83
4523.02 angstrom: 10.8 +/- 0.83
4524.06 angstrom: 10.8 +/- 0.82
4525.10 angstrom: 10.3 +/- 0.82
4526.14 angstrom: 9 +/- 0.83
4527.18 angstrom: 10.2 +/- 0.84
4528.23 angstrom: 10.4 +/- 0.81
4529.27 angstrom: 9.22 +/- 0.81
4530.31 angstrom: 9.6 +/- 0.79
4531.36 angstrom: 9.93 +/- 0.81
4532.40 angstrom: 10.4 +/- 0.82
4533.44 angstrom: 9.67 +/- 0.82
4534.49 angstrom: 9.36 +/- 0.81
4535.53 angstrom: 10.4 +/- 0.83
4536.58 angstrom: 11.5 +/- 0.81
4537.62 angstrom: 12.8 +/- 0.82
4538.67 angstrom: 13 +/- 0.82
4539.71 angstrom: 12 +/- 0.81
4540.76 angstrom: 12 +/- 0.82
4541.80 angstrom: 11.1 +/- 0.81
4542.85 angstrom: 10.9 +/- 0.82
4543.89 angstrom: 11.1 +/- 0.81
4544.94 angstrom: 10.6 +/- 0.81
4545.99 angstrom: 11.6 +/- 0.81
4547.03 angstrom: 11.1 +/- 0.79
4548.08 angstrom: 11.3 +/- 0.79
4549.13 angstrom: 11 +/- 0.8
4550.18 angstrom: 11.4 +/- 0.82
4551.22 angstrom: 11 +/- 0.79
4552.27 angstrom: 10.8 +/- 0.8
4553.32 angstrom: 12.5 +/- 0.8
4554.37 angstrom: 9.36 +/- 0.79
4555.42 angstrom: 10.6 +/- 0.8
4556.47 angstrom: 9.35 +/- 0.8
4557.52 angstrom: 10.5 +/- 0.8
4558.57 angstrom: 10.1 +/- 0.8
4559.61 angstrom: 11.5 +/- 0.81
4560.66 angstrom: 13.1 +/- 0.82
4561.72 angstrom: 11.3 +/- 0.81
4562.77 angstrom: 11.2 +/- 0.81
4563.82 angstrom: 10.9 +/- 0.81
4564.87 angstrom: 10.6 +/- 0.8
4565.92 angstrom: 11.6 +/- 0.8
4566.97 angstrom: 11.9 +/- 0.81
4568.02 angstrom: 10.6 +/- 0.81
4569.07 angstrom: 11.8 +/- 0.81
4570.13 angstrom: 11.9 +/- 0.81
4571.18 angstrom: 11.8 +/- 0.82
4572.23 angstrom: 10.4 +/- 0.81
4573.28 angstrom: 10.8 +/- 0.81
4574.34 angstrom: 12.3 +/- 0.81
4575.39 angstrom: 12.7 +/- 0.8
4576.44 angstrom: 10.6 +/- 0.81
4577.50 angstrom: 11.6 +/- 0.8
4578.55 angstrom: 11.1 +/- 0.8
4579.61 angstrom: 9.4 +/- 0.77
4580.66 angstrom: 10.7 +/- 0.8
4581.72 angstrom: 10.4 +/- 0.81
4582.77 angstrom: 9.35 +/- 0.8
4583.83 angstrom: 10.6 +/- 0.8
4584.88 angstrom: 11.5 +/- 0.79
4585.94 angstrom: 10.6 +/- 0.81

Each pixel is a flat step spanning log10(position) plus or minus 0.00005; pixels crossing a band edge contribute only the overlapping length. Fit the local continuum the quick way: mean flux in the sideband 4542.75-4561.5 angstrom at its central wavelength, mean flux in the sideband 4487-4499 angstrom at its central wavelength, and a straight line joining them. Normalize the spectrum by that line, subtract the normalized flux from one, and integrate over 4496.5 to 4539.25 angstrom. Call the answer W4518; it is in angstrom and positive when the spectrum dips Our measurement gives 0.05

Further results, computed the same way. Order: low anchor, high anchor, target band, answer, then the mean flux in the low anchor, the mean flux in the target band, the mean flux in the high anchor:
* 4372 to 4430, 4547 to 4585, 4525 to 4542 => 0.4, 10.1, 10.6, 11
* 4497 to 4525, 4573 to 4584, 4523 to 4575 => 0.6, 11.4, 11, 10.9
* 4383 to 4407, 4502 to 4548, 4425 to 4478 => 1.7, 10.3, 10.3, 11.1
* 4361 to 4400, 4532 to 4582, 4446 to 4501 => -0.2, 10.1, 10.7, 11.1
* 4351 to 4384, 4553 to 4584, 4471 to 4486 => -0.5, 9.82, 10.9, 11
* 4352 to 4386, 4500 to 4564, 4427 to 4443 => 0.2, 9.84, 10.2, 11.1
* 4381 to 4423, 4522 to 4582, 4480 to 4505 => -1.2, 10.3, 11.2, 11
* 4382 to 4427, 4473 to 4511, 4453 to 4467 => 1.2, 10.3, 9.97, 11.3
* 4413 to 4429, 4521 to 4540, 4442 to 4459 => -0.3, 9.97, 10.3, 10.6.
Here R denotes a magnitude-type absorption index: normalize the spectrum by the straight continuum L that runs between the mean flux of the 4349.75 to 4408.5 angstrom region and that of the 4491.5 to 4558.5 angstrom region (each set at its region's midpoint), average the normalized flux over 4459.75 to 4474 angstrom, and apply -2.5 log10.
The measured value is 0.04 mag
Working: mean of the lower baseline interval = 10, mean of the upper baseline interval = 11.1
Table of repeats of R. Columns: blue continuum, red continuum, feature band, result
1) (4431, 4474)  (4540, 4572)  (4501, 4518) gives -0.08 mag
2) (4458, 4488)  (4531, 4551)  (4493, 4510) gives -0.07 mag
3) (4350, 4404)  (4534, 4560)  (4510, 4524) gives -0.03 mag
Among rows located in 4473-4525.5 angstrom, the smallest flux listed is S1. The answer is 8.94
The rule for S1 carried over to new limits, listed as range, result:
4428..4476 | 8.44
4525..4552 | 9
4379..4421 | 8.45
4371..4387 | 8.64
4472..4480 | 10.3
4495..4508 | 10.1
